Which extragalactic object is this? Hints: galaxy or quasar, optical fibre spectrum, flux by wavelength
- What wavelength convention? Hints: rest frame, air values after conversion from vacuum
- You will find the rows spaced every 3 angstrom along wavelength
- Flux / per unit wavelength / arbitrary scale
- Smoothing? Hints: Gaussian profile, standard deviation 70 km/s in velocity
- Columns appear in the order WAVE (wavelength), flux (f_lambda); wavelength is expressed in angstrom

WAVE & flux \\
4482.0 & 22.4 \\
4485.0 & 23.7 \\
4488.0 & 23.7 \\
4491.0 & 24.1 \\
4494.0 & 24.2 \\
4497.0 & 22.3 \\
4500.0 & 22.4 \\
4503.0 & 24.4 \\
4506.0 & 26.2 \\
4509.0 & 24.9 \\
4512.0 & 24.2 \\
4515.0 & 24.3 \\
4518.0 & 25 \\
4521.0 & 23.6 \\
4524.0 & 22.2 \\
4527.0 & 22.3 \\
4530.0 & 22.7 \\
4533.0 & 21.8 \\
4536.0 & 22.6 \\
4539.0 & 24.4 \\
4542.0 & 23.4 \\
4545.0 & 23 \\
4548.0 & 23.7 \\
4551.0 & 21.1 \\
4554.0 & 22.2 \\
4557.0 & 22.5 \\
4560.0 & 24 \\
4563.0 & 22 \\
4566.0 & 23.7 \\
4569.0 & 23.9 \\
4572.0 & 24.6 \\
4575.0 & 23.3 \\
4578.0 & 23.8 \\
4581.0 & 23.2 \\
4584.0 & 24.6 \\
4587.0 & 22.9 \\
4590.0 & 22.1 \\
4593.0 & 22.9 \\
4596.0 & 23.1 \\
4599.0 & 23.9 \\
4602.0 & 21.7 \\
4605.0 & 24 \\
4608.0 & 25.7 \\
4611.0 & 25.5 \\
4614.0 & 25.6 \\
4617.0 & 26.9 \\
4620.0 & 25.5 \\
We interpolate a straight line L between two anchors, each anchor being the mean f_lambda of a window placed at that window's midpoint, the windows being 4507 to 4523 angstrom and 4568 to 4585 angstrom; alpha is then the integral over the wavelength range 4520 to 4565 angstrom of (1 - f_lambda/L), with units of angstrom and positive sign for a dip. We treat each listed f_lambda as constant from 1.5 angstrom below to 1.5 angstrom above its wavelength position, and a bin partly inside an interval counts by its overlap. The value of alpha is 2.59 angstrom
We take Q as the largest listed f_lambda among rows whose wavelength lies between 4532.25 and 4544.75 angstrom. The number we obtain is 24.4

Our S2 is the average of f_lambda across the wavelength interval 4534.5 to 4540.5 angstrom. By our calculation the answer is 23.5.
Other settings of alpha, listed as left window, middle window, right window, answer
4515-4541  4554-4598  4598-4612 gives 0.8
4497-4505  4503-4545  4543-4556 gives -1.3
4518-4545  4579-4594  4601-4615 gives 0.6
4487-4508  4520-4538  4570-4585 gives 1.0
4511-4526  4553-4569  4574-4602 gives 0.3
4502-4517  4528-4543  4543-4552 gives 0.3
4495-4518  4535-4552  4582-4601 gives 0.5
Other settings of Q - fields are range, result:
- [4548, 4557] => 23.7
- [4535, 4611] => 25.7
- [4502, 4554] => 26.2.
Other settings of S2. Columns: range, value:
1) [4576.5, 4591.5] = 23.3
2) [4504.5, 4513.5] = 25.1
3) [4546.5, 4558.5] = 22.4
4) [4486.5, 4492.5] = 23.9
